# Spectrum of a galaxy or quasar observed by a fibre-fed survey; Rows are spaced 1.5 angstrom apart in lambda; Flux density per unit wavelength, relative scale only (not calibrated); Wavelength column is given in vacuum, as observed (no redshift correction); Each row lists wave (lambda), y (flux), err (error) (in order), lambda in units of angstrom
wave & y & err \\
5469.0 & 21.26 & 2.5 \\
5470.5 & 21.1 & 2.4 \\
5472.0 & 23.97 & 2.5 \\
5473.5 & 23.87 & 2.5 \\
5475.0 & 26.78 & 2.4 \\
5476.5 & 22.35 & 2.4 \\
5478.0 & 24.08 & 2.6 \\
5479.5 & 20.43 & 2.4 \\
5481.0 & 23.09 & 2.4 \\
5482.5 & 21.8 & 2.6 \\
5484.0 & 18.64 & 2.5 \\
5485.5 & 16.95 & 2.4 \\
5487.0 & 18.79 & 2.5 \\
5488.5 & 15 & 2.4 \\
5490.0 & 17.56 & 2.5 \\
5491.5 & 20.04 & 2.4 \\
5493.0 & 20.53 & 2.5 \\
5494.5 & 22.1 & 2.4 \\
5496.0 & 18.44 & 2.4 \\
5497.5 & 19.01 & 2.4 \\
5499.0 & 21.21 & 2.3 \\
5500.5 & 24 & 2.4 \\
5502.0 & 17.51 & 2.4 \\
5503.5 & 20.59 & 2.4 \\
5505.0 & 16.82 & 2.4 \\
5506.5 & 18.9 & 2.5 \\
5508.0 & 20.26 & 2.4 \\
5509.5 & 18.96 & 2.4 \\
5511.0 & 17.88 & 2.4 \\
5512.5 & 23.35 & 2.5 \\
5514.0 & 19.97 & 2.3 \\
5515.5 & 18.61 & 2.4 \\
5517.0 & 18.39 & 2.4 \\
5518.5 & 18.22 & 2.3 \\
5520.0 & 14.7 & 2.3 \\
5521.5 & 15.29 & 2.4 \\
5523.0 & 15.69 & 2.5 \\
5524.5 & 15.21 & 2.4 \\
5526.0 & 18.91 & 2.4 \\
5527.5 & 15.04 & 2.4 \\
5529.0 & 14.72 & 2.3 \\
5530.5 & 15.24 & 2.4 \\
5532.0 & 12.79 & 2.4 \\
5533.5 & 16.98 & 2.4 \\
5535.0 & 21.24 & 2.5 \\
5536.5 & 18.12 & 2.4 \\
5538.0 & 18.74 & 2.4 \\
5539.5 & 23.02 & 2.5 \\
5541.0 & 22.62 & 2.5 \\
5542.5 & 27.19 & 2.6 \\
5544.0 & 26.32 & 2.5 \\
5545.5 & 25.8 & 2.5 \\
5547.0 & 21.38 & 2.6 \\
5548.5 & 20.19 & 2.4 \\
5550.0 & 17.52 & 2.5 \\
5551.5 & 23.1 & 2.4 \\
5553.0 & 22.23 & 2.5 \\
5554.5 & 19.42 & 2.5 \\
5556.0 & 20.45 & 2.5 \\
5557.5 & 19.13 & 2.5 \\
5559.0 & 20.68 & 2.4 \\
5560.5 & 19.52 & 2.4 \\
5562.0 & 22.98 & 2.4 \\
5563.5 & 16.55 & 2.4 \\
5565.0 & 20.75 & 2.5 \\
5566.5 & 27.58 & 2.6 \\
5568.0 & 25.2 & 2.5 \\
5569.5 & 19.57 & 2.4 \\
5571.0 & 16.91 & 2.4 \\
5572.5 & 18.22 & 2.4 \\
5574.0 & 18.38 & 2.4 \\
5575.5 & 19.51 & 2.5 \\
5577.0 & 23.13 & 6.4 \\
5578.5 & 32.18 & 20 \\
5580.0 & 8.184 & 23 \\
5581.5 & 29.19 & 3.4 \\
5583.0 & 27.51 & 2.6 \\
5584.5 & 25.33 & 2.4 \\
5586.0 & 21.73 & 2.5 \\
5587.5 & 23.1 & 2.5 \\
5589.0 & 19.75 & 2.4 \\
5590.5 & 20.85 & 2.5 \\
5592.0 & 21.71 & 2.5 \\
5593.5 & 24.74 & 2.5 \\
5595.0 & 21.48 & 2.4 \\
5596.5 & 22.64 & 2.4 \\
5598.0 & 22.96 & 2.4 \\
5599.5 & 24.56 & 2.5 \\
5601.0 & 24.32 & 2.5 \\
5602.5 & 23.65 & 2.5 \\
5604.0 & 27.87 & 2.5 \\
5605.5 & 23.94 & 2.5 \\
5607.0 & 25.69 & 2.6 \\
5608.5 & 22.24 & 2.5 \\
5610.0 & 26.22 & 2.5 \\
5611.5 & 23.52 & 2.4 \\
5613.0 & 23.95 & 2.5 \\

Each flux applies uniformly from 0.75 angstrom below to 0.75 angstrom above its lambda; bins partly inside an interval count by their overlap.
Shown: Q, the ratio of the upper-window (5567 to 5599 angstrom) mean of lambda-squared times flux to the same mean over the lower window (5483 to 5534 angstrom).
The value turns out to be 1.3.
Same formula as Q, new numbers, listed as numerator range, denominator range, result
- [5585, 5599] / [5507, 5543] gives 1.24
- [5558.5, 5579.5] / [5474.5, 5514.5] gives 1.09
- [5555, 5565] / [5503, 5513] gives 1.05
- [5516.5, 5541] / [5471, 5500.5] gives 0.84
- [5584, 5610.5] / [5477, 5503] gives 1.22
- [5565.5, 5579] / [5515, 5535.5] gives 1.37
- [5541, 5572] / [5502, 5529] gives 1.22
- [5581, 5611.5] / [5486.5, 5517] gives 1.27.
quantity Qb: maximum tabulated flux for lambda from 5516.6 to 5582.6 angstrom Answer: 32.18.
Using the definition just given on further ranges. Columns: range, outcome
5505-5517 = 23.35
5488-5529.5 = 24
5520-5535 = 21.24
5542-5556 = 27.19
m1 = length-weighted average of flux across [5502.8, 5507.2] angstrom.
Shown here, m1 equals 18.7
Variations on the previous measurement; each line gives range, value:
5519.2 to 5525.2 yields 15.2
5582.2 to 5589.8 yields 23.5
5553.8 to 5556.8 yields 19.9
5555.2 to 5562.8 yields 20.5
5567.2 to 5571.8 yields 20.6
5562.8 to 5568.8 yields 22.5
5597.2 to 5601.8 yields 23.9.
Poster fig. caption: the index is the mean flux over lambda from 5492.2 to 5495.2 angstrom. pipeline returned 21.3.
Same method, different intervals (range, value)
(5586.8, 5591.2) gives 21.2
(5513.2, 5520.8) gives 18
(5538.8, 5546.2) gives 25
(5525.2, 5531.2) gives 16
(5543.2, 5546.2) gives 26.1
